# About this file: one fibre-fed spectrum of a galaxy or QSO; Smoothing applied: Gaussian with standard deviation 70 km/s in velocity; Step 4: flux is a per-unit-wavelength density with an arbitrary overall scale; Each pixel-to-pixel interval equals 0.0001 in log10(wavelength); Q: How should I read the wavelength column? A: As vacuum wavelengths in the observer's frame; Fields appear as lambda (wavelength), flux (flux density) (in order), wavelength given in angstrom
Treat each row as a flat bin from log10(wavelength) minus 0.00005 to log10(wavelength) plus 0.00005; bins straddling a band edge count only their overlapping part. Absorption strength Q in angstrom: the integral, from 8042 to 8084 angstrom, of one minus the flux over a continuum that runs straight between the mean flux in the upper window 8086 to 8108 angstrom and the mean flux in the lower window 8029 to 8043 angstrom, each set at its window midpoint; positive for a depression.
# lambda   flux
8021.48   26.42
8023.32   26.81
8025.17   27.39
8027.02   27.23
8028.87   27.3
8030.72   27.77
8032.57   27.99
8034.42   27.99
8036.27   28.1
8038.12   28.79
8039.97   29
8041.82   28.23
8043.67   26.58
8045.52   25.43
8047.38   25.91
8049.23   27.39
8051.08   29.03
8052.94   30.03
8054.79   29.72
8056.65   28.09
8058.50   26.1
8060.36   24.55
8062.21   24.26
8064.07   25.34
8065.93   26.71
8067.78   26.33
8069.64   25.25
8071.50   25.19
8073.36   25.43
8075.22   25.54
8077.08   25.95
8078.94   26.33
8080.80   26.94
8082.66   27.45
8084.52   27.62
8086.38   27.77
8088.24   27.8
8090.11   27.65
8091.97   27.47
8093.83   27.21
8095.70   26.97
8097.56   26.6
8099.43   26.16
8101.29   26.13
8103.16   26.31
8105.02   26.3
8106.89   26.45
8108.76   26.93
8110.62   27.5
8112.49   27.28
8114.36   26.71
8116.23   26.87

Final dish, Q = 1.59 angstrom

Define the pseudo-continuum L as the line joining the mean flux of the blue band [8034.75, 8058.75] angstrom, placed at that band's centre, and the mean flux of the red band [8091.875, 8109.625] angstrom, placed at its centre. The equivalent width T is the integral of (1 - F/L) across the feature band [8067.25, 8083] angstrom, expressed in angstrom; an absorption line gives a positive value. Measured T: 0.7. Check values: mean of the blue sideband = 27.9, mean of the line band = 26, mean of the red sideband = 26.6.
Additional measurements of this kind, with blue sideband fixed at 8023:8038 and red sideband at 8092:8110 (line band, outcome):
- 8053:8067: 0.3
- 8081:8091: -0.3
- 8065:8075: 0.5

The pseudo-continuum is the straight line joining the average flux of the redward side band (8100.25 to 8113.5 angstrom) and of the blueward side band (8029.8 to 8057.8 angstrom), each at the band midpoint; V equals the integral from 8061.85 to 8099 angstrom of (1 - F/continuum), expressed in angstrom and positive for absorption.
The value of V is 1.0 angstrom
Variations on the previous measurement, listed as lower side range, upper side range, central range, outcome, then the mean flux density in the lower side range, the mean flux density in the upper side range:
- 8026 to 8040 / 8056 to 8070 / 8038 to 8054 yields -0.46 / 27.9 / 25.8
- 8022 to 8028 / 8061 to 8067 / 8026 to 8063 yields -1.71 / 27.1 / 25.4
